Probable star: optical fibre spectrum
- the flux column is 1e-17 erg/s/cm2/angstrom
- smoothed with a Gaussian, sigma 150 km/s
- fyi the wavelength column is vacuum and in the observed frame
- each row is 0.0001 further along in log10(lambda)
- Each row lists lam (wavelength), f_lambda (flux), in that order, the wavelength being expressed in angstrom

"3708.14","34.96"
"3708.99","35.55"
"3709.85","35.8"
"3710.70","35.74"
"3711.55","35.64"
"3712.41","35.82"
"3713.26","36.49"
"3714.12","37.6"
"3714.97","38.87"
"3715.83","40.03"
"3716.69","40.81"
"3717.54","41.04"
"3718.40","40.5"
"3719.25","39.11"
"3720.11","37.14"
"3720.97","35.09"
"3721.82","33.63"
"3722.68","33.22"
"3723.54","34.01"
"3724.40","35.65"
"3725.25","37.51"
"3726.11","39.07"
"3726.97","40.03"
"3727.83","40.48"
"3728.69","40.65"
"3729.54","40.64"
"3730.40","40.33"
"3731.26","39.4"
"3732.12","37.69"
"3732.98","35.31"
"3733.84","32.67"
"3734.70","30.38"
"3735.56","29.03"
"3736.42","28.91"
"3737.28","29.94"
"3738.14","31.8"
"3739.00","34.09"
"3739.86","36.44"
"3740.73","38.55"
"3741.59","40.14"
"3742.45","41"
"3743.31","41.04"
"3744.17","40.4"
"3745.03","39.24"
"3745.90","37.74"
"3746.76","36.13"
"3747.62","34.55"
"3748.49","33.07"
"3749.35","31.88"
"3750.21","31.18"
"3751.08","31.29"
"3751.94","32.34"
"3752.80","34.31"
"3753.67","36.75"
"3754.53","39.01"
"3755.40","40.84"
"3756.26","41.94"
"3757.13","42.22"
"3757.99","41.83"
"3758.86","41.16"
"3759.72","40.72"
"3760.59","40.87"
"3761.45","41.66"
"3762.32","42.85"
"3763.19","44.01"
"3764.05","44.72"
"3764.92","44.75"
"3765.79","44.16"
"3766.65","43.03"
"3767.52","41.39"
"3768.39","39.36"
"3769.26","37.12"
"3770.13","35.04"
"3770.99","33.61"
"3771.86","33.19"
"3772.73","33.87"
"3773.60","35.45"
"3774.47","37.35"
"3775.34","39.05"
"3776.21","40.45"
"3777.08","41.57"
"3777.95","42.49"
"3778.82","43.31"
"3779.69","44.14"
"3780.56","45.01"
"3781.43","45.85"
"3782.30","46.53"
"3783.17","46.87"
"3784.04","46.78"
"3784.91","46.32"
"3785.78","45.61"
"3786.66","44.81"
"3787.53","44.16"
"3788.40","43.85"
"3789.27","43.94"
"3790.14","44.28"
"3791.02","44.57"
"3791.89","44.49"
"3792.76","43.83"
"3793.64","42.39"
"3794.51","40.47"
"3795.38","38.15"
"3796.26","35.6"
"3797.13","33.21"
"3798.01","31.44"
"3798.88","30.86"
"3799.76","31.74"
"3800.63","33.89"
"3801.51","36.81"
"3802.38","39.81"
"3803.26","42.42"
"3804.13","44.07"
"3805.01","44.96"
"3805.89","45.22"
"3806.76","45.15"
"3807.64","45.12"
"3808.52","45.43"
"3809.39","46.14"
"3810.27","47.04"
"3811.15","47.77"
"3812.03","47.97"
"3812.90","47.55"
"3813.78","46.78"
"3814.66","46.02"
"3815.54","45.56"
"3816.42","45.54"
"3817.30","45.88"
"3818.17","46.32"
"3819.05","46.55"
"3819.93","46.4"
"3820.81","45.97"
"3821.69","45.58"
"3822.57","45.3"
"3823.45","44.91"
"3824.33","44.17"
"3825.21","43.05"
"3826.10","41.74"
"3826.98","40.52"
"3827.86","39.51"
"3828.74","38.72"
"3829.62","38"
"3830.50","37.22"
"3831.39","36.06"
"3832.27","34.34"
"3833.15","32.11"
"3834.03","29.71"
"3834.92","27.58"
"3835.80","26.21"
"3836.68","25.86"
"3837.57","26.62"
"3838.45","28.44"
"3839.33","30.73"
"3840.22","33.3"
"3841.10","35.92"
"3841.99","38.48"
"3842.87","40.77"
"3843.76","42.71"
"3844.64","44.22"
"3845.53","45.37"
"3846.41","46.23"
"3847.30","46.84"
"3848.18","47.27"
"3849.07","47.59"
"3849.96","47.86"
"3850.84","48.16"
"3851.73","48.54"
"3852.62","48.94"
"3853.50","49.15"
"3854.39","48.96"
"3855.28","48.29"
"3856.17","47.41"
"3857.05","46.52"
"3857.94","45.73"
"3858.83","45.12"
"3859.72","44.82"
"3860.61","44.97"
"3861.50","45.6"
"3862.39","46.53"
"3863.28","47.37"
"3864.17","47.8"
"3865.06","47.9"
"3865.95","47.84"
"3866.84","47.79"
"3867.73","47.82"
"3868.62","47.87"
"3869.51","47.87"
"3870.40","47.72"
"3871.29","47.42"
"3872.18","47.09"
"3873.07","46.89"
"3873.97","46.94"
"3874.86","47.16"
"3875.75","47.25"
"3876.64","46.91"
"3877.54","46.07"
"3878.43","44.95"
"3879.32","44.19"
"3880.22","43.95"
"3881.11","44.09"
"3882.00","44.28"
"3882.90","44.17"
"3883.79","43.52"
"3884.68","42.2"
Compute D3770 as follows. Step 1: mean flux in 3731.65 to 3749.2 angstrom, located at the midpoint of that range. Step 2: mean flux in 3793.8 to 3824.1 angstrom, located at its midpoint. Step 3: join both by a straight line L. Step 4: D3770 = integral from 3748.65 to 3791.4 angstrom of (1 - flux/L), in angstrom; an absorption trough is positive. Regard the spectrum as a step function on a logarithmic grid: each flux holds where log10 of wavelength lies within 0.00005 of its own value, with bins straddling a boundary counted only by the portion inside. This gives -2.4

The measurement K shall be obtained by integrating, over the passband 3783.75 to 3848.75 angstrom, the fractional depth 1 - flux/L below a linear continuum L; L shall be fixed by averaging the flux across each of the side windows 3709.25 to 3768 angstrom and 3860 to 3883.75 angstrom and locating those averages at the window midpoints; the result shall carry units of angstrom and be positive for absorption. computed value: 2.7 angstrom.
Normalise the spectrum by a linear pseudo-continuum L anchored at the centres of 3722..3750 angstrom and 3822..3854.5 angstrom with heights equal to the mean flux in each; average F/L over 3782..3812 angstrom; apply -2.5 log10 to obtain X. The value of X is -0.11 mag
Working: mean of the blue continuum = 36.2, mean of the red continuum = 39.7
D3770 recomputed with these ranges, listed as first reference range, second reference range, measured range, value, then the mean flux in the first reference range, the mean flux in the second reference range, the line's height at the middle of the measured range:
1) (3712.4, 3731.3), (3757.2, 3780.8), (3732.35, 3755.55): 2.5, 38.2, 40.4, 39.2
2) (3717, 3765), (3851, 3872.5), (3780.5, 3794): -1.2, 37.5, 47.3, 41.2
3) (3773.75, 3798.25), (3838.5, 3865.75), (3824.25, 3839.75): 3.4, 42.4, 44.8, 44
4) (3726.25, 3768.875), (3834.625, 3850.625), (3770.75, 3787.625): -1.7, 38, 38.2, 38.1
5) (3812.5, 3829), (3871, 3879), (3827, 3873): 3.6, 44.6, 46.7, 45.7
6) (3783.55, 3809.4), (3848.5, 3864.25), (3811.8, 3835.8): 1.4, 41.5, 47.1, 44.1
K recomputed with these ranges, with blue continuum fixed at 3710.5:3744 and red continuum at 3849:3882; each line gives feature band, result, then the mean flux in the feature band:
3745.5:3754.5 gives 1.0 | 34.2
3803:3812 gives -0.6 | 45.5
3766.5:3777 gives 0.7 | 37.4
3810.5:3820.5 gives -0.8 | 46.6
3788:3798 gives 0.2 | 40.9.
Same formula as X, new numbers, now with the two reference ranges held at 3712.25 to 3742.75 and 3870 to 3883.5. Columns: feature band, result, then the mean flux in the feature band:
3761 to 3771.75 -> -0.04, 40.8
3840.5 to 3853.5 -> -0.02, 44.9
